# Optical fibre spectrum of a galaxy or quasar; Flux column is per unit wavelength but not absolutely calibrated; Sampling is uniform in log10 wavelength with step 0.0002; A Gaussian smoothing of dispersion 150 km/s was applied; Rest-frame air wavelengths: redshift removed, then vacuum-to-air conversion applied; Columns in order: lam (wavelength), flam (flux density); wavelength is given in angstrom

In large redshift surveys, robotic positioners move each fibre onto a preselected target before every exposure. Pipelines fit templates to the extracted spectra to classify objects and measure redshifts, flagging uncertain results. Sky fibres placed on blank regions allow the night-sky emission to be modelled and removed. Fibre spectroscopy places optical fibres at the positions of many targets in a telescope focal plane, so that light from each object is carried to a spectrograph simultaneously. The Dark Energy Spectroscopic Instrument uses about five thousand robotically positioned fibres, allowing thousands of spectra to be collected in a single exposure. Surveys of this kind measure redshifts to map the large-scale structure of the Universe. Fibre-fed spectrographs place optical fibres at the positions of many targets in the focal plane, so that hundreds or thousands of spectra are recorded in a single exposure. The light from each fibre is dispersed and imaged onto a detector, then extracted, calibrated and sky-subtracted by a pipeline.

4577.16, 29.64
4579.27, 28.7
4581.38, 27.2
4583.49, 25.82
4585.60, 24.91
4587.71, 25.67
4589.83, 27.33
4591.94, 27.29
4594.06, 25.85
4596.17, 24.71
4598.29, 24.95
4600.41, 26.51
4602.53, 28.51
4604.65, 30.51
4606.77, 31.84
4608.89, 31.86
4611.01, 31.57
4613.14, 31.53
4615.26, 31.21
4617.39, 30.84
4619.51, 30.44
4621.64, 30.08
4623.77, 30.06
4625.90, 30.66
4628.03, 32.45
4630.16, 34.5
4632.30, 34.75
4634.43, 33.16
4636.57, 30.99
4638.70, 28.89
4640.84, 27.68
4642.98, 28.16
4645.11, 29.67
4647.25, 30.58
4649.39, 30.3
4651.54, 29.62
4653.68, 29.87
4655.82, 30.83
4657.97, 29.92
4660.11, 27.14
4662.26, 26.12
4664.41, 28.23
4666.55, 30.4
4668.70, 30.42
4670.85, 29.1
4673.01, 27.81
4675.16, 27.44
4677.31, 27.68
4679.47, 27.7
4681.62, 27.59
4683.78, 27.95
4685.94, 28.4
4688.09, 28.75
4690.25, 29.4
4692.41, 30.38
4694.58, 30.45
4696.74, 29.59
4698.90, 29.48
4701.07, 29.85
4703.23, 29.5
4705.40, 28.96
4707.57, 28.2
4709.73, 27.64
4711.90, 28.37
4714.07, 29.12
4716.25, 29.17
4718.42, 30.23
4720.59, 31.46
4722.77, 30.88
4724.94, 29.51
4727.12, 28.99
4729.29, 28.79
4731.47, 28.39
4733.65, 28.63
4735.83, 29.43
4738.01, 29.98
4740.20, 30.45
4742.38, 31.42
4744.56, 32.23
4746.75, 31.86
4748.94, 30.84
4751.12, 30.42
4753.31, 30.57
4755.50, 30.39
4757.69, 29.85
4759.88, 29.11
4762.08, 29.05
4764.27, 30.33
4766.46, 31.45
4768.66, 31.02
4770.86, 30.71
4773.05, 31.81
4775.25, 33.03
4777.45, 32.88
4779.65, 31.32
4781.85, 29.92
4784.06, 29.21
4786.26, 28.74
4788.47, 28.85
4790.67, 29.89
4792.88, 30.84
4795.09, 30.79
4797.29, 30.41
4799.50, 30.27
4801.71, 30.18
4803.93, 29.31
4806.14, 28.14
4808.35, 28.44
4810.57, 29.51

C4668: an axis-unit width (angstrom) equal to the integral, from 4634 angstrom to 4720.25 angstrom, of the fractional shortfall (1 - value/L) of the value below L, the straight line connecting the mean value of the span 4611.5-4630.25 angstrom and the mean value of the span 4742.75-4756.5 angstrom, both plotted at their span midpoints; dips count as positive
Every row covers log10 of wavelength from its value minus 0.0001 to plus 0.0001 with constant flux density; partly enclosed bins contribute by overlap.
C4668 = 5.6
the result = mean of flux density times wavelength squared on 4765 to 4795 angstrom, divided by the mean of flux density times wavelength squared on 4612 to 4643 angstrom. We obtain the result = 1.05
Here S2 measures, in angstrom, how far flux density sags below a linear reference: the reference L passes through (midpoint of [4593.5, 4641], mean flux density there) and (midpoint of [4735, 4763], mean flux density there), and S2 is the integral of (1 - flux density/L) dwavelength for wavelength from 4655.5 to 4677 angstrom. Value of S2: 1.2 angstrom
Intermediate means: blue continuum 30.3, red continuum 30.4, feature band 28.6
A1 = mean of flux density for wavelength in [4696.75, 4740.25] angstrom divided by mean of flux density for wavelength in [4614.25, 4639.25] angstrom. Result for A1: 0.93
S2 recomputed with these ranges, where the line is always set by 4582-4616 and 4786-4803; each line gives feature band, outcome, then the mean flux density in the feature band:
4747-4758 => -0.35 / 30.6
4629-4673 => -2.09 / 30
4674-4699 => 0.23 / 28.7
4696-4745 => -0.39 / 29.5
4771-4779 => -0.65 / 32.3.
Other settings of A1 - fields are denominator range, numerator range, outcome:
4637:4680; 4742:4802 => 1.06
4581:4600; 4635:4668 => 1.13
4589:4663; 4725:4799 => 1.02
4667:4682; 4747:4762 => 1.06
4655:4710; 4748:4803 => 1.06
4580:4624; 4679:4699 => 1.02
